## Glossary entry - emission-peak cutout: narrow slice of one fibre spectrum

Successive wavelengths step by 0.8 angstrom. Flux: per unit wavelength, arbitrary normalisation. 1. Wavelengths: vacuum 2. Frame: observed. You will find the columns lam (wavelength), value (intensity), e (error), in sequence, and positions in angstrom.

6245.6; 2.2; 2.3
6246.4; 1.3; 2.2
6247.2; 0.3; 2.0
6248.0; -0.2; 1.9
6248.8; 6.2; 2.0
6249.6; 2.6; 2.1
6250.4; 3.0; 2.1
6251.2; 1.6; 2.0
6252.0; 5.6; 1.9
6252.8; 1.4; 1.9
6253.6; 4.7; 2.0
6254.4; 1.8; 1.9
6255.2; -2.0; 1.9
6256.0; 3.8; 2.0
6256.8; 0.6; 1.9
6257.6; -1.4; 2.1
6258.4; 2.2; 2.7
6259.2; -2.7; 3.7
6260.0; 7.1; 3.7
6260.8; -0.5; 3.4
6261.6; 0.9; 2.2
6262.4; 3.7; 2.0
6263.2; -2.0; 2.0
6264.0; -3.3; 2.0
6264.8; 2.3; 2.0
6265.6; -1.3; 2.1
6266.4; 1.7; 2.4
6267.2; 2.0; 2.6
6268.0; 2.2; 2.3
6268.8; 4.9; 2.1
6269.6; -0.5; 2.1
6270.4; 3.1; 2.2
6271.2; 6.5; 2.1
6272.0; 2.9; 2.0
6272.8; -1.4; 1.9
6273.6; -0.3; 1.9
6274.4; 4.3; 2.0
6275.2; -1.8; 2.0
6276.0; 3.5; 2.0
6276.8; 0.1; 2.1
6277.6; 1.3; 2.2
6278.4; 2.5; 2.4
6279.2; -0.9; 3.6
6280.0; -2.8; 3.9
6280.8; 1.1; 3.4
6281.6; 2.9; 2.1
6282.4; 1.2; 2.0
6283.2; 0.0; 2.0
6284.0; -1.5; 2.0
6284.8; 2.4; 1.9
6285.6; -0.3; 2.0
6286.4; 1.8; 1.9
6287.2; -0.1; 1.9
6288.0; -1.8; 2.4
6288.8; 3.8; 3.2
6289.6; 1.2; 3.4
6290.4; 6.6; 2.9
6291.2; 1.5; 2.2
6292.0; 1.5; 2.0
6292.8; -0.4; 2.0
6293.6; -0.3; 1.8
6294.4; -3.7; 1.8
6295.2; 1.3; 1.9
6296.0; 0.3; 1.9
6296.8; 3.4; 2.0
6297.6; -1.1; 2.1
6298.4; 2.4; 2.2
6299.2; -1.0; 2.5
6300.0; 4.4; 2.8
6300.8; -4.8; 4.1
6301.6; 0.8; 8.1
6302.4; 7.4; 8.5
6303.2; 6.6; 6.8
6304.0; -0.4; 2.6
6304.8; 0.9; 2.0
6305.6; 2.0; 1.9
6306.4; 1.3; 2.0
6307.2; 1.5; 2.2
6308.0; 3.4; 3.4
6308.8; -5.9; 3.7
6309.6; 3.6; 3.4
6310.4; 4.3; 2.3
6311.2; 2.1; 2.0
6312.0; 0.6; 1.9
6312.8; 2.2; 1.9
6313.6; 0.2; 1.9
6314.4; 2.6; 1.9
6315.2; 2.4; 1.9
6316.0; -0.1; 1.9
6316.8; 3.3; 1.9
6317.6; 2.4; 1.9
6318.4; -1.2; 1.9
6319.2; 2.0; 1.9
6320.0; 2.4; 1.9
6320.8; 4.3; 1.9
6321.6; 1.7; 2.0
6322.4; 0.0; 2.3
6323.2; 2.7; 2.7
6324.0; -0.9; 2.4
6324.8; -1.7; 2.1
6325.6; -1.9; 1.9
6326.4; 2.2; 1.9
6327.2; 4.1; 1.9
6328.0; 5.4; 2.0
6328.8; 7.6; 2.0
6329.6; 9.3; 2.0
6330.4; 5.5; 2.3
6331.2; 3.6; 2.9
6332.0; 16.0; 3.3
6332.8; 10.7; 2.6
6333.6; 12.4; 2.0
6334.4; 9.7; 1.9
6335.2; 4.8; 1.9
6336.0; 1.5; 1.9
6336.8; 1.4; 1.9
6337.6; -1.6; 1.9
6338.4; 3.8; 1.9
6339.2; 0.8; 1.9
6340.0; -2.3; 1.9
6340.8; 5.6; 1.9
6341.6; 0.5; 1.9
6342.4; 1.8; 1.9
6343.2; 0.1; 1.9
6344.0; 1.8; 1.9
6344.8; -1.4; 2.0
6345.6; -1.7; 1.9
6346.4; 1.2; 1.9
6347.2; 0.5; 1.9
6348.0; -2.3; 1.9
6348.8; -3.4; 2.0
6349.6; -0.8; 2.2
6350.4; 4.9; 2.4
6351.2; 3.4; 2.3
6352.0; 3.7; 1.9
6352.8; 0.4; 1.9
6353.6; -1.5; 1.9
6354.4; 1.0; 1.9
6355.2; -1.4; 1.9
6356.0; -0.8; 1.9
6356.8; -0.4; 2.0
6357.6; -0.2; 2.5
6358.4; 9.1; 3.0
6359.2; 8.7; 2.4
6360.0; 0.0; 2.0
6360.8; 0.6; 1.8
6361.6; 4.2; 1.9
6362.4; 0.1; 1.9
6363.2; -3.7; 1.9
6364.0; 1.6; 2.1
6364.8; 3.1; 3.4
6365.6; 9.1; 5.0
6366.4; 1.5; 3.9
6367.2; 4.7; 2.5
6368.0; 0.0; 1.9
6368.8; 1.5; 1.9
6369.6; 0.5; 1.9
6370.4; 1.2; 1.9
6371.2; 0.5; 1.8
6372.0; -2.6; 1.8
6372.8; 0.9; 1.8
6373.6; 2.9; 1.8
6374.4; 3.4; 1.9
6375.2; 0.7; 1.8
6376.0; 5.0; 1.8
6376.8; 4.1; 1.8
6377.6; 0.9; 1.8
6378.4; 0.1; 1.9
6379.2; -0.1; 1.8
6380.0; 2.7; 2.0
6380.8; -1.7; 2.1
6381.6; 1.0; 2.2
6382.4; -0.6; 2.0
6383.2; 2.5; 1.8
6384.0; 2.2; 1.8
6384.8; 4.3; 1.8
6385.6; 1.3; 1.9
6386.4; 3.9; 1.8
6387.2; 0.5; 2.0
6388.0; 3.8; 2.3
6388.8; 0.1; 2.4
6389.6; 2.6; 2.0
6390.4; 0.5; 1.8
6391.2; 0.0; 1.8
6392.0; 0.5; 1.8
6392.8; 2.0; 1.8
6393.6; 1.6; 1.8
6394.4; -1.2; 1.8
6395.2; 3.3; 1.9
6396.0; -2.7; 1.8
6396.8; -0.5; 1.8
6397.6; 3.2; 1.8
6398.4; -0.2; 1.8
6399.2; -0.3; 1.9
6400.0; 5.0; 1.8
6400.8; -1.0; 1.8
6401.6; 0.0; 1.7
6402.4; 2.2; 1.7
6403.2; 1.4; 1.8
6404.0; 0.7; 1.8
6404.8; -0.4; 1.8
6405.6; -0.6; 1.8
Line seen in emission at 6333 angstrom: [O II] 3727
